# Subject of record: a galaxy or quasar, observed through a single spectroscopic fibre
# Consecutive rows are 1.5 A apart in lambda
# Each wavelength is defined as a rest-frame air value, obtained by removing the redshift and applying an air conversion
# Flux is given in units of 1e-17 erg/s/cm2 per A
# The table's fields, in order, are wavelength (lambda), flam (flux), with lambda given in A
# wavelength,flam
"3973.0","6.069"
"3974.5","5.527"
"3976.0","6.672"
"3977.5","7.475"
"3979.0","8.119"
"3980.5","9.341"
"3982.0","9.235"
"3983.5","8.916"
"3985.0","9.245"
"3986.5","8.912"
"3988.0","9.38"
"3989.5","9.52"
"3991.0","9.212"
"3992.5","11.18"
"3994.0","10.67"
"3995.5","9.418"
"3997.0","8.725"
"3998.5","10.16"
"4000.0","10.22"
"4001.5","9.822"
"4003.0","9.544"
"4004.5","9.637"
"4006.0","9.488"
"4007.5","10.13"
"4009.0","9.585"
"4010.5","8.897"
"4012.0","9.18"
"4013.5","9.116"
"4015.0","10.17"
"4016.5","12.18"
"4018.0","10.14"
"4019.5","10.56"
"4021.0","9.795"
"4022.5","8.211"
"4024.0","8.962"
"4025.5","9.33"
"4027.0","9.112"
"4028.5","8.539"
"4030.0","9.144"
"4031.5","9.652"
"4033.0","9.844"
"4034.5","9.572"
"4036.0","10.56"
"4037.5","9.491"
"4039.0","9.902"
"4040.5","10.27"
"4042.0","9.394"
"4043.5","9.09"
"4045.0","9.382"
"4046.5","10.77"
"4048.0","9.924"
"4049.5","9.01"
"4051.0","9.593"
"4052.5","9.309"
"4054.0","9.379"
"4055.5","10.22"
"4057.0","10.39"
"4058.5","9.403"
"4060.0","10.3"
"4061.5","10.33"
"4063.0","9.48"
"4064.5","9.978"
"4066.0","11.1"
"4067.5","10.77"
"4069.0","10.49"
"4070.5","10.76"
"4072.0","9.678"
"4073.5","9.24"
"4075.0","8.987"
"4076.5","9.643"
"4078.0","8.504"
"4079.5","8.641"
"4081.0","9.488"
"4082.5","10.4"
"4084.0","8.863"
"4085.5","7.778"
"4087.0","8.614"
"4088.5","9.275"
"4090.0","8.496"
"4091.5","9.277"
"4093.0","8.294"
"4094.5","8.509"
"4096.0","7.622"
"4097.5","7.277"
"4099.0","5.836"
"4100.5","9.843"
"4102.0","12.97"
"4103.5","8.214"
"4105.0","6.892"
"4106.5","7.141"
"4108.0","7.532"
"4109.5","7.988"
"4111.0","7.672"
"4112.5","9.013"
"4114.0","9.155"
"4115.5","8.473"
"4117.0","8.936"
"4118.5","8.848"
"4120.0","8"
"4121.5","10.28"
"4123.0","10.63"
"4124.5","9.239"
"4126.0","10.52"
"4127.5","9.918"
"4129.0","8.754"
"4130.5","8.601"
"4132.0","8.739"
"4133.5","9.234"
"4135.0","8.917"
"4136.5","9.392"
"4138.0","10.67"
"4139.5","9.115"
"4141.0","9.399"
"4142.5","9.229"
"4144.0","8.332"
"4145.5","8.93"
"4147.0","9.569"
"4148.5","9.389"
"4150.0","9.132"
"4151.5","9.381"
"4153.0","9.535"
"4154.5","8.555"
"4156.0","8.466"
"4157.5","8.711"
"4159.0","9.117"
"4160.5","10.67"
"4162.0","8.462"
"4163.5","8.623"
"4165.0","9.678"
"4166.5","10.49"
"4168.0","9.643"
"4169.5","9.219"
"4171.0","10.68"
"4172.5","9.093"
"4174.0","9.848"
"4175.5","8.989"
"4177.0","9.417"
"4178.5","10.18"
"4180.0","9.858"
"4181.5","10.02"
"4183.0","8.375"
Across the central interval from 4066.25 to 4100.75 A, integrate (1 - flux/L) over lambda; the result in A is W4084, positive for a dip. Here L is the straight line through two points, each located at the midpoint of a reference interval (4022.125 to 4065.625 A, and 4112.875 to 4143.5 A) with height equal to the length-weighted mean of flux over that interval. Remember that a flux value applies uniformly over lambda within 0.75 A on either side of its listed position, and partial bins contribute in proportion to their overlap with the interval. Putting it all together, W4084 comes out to 1.8 A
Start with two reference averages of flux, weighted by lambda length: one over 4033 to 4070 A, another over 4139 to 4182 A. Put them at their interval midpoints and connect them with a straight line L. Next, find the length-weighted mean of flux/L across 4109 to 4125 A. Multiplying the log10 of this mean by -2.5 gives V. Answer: 0.08 mag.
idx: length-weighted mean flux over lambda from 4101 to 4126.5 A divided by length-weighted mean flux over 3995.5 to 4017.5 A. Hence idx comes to 0.9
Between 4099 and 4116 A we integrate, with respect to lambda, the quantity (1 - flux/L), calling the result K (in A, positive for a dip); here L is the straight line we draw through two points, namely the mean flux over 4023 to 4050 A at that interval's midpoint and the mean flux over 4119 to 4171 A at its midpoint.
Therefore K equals 1.6 A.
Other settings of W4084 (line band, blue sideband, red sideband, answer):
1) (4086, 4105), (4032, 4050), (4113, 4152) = 1.74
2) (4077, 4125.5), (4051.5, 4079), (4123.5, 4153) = 4.54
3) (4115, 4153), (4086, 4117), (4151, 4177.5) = -1.59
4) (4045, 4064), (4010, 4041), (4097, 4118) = -1.30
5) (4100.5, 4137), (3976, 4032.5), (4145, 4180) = 1.68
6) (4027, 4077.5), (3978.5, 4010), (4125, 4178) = -1.70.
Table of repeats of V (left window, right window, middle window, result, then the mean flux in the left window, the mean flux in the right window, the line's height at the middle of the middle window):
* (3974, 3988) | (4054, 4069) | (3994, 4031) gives -0.07 mag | 8.27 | 10.2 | 9.02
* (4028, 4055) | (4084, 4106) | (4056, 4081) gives -0.09 mag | 9.62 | 8.49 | 9.05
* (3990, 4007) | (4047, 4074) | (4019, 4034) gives 0.07 mag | 9.83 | 9.98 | 9.89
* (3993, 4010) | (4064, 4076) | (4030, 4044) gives 0.02 mag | 9.77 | 10.1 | 9.95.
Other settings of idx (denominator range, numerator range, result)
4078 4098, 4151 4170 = 1.07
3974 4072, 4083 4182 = 0.94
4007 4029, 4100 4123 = 0.91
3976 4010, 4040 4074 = 1.06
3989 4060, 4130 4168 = 0.95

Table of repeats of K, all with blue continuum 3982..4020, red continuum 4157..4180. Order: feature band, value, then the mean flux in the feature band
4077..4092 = 1.09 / 8.94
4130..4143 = 0.42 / 9.27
